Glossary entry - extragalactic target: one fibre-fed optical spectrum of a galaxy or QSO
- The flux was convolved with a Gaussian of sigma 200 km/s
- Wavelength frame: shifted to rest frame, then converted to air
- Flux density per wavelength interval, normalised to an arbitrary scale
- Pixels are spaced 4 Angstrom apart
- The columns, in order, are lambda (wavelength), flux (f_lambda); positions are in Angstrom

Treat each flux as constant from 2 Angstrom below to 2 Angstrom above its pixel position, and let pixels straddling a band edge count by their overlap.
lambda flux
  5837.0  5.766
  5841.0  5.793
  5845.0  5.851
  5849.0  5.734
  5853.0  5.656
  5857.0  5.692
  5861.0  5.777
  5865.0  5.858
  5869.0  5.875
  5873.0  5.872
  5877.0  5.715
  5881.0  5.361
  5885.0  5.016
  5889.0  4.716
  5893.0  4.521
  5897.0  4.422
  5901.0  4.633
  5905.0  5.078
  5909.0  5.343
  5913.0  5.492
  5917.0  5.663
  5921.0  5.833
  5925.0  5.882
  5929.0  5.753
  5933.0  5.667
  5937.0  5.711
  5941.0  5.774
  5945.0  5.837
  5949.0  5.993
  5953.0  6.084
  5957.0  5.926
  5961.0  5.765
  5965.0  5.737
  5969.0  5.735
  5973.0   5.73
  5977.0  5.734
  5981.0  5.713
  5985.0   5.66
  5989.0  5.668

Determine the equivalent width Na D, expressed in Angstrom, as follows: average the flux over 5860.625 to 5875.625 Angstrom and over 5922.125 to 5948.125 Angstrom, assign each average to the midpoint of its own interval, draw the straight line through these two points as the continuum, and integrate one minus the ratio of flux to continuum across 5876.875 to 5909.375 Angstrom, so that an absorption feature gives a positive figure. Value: 5.1 Angstrom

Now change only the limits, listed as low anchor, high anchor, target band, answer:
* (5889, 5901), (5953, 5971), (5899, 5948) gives -4.6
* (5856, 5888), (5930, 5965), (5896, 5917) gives 2.3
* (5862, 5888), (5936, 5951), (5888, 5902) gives 2.7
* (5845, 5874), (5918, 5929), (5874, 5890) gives 1.4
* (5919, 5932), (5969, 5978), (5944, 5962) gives -0.5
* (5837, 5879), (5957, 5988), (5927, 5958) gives -0.5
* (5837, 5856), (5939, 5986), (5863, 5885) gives 0.4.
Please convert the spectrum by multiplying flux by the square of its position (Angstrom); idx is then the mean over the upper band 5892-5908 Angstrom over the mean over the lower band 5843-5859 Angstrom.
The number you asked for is 0.84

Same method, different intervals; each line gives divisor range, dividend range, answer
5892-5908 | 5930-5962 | 1.26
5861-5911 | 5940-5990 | 1.14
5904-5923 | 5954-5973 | 1.07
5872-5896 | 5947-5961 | 1.19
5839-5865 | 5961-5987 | 1.04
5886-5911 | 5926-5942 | 1.21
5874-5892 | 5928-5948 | 1.13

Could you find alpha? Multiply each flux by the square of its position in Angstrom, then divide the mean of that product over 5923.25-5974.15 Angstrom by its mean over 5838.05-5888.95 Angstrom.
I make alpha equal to 1.1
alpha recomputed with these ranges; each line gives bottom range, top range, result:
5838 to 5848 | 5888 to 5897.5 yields 0.80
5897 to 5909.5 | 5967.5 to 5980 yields 1.20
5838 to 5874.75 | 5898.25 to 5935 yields 0.96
